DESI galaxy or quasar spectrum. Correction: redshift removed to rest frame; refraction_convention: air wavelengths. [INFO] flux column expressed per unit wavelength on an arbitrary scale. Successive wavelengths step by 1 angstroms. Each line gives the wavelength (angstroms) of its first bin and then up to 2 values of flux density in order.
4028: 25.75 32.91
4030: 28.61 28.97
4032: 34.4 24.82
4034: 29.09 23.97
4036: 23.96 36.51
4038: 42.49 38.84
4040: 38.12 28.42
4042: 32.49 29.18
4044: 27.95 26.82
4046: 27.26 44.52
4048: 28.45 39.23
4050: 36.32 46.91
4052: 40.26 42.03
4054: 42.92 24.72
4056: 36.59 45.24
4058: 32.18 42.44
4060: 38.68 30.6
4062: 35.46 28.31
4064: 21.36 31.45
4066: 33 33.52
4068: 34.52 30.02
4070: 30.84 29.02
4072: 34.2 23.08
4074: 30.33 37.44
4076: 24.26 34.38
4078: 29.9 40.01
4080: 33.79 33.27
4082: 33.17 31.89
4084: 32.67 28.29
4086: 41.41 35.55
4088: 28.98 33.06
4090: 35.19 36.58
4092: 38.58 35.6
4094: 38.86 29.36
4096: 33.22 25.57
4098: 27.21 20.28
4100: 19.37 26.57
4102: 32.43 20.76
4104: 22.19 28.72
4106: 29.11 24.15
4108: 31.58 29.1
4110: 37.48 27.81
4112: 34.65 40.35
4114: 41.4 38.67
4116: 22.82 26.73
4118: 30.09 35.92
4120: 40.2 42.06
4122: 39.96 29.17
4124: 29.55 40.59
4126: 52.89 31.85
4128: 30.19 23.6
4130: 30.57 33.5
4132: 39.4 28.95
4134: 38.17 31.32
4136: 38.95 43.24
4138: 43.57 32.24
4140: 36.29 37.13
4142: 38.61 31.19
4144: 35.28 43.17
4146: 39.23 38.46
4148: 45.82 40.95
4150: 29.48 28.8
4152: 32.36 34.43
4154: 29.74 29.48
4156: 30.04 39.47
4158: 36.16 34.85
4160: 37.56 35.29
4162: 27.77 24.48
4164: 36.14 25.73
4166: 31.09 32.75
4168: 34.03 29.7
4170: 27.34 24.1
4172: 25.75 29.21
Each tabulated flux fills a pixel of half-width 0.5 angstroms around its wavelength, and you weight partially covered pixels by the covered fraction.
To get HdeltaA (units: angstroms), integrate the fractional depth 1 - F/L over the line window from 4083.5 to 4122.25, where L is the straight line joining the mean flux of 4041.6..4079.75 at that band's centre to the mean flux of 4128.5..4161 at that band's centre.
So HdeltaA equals 3.0 angstroms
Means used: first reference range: 33.6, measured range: 31.8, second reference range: 35.4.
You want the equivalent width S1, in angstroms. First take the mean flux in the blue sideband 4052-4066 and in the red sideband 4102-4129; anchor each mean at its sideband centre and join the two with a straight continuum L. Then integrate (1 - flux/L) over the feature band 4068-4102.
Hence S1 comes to 2.32 angstroms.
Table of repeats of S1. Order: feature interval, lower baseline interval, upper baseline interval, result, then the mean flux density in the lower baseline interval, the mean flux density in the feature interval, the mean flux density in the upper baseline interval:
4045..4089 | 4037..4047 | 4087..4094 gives 0.4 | 33.2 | 33.8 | 35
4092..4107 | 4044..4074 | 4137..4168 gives 2.7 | 34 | 28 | 34.7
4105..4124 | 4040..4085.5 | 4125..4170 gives 0.5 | 33.3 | 33.2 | 34.6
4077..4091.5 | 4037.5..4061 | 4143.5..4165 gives 0.7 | 36.1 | 33.9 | 34.5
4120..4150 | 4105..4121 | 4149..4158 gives -3.7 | 32.8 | 36.7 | 32.5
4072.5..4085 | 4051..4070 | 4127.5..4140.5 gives 1.1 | 34.9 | 31.9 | 34.6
